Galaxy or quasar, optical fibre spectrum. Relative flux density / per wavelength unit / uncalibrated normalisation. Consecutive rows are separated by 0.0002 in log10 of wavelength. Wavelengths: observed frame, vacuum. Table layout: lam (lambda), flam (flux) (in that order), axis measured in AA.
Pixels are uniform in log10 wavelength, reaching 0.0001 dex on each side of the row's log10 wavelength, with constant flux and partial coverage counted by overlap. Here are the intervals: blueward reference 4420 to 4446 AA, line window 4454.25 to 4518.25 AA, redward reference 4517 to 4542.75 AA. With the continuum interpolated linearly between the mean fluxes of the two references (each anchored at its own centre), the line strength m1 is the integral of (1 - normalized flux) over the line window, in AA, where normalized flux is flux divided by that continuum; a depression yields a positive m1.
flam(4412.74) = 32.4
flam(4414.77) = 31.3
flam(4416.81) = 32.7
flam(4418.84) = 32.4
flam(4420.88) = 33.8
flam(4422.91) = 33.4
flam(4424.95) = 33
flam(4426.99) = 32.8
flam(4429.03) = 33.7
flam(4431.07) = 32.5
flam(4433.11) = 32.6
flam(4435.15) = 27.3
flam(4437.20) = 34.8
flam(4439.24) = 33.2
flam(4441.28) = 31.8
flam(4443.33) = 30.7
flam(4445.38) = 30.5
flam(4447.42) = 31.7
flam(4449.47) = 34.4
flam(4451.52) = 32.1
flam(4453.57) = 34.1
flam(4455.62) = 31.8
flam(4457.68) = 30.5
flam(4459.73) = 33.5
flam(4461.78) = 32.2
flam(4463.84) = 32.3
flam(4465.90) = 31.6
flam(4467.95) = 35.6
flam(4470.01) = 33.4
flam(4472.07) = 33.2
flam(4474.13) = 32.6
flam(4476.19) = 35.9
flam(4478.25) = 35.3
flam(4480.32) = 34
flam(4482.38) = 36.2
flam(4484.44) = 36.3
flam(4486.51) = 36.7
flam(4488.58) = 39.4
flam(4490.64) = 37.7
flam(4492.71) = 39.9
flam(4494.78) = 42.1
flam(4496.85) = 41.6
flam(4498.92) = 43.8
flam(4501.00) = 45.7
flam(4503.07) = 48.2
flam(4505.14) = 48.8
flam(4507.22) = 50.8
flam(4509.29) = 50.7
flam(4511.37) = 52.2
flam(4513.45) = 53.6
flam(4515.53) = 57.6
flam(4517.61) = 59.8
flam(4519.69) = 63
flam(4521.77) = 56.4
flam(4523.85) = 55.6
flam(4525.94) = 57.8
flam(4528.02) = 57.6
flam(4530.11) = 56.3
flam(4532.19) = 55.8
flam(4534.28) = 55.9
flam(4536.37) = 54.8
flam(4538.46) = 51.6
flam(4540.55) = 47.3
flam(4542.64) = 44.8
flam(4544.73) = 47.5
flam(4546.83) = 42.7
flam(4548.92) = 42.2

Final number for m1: 7.2 AA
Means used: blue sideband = 32.3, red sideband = 55.4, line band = 40.3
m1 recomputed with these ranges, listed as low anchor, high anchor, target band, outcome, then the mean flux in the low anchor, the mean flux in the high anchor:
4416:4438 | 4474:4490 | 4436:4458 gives 1.0 AA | 32.6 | 36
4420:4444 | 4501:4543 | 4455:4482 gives 5.1 AA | 32.5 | 53.9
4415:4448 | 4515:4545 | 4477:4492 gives 2.7 AA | 32.3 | 54.9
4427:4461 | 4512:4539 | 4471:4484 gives 2.4 AA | 32.2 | 56.6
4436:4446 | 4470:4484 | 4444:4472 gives 0.6 AA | 32.2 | 34.5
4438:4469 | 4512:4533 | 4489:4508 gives 1.8 AA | 32.4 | 57.3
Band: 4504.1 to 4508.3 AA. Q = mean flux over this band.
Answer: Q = 49.9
